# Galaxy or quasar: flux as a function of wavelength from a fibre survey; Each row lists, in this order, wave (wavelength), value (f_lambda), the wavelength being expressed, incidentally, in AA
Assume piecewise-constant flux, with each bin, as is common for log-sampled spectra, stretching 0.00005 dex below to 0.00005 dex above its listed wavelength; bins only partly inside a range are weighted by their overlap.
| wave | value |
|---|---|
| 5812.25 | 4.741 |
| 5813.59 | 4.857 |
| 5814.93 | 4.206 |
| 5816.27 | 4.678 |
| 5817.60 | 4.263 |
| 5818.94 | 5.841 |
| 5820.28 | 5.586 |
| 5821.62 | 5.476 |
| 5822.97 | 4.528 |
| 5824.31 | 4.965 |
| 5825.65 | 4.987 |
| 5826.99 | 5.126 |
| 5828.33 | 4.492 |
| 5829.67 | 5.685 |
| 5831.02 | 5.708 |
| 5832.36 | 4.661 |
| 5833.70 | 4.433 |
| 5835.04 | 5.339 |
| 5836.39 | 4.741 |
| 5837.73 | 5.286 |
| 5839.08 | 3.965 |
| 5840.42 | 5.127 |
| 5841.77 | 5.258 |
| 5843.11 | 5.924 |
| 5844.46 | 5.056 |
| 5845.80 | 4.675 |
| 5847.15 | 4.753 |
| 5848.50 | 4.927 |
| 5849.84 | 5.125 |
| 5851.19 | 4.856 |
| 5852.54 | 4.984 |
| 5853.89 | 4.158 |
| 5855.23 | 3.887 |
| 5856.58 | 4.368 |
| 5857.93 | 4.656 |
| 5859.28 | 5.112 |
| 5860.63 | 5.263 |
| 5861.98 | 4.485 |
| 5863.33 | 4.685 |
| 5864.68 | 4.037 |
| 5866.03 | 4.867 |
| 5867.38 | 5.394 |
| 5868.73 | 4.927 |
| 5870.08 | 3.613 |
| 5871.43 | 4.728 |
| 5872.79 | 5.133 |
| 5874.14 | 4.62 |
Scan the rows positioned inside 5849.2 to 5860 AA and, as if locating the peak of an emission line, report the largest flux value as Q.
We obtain 5.125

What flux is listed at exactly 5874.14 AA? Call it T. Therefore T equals 4.62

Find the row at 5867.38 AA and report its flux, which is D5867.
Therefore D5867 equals 5.394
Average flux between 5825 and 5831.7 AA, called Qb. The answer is 5.2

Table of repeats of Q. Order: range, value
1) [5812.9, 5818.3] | 4.857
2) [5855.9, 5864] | 5.263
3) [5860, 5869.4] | 5.394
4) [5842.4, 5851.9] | 5.924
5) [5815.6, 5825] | 5.841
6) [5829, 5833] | 5.708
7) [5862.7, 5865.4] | 4.685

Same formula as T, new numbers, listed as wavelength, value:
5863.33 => 4.685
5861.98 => 4.485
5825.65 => 4.987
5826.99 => 5.126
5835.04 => 5.339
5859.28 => 5.112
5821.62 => 5.476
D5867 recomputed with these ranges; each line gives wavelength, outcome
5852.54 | 4.984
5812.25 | 4.741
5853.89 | 4.158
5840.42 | 5.127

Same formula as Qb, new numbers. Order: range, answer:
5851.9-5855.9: 4.34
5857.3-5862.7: 4.88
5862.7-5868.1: 4.75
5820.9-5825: 4.99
